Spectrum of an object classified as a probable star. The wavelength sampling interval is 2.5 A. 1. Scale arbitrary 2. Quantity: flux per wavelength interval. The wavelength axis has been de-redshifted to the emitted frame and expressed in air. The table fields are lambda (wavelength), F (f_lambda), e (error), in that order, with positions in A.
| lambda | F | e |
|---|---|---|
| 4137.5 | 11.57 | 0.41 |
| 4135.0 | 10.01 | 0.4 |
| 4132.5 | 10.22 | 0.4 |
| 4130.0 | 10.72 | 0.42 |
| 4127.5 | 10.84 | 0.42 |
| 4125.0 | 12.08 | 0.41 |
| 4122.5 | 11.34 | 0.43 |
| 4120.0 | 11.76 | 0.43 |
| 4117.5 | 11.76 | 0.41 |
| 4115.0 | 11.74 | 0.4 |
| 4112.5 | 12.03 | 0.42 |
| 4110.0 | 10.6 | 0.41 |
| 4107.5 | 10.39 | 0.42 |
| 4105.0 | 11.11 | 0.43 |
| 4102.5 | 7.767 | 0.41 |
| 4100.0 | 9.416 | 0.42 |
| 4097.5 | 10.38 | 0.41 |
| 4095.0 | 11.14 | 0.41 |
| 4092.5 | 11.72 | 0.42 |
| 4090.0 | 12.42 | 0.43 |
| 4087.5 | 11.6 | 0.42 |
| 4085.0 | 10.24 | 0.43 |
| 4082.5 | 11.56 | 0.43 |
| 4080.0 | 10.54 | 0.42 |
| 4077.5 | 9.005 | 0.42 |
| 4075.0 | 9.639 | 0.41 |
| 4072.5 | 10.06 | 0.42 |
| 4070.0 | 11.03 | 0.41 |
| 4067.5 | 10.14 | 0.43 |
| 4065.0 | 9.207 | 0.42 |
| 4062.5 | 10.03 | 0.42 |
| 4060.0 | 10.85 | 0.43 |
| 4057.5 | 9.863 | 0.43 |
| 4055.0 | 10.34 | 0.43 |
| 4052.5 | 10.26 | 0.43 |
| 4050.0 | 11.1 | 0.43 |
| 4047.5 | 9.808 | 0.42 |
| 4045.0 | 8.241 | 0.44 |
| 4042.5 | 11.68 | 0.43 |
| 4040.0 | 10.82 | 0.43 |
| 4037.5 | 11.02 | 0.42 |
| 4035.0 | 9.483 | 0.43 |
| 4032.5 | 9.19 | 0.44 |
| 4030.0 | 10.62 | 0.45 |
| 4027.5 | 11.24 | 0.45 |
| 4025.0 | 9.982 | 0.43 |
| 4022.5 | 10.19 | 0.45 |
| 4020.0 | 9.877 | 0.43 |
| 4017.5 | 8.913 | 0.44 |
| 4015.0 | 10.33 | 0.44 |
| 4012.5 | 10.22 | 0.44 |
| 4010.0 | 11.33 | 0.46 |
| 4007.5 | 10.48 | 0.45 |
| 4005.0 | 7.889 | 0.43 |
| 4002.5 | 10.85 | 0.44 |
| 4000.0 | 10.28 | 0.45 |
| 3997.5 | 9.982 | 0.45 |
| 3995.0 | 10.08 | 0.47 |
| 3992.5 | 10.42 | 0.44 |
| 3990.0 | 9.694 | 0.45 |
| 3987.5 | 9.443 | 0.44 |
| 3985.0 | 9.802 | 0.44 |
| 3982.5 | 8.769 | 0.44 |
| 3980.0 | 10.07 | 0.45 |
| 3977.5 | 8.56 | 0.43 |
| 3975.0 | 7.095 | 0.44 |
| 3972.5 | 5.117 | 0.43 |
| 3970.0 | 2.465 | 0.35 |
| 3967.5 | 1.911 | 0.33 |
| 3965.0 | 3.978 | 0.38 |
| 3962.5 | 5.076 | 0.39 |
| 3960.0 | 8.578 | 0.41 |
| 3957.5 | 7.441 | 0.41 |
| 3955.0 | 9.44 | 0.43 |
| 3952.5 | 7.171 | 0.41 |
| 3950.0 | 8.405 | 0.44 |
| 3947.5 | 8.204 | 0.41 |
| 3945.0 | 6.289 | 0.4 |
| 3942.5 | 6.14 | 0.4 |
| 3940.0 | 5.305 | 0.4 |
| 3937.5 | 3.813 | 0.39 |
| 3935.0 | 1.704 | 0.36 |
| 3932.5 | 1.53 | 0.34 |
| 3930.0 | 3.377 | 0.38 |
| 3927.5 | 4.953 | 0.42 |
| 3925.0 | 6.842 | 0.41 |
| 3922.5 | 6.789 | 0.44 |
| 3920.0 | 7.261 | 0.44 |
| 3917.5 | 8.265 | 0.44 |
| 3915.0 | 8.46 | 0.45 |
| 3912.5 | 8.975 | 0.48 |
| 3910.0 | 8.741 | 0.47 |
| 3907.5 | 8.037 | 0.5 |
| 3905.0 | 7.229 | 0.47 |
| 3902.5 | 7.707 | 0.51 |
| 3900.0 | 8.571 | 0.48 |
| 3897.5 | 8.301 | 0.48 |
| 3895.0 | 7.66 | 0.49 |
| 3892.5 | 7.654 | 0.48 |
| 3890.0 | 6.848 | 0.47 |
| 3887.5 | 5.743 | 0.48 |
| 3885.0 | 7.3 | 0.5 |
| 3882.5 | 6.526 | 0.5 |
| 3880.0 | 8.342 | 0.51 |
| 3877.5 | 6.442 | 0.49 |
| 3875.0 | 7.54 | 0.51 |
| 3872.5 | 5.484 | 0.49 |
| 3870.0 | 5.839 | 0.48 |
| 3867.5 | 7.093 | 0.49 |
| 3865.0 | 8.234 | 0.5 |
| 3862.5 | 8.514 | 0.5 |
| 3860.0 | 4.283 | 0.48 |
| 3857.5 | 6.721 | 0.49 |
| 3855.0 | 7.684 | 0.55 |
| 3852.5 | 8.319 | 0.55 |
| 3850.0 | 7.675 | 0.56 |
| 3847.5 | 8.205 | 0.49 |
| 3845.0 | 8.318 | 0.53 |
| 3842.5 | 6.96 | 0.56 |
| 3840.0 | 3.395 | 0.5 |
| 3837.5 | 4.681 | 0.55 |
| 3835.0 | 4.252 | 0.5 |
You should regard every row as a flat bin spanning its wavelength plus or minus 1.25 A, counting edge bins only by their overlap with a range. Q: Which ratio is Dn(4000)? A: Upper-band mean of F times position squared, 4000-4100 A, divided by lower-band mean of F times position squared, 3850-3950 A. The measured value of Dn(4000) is 1.6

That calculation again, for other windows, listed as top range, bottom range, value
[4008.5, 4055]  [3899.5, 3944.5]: 1.73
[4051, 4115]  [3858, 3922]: 1.56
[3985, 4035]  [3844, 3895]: 1.51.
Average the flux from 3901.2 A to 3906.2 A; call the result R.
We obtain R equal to 7.48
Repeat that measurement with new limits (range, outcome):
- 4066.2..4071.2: 10.6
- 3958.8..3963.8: 6.78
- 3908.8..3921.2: 8.34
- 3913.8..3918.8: 8.35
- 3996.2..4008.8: 9.9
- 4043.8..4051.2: 9.72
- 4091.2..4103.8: 10.1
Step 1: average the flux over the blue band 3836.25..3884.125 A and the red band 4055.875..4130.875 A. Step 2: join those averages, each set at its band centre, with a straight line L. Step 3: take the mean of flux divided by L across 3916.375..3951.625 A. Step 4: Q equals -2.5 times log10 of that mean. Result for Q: 0.39 mag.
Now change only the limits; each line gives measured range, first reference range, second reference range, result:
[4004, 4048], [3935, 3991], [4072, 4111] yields -0.17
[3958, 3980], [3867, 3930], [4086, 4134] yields 0.44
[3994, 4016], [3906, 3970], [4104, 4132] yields -0.25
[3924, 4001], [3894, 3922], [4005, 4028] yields 0.32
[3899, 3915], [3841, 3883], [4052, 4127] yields -0.05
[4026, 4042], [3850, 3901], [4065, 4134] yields -0.08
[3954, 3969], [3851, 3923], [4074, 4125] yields 0.40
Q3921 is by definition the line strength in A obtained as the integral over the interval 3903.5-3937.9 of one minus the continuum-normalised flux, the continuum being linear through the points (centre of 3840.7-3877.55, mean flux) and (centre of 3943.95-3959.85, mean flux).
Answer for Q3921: 6.3 A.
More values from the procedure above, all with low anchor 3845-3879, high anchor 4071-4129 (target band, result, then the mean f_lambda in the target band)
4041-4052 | -0.2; 10.2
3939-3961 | 2.7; 7.45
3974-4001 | -1.2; 9.49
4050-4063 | -0.3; 10.4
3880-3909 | 0.7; 7.47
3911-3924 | 0.1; 7.94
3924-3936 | 6.6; 3.66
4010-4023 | -0.7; 10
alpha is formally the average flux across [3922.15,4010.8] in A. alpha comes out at 7.19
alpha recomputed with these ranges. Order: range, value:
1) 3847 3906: 7.23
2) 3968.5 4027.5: 9.22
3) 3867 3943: 6.6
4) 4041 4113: 10.4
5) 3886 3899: 7.27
